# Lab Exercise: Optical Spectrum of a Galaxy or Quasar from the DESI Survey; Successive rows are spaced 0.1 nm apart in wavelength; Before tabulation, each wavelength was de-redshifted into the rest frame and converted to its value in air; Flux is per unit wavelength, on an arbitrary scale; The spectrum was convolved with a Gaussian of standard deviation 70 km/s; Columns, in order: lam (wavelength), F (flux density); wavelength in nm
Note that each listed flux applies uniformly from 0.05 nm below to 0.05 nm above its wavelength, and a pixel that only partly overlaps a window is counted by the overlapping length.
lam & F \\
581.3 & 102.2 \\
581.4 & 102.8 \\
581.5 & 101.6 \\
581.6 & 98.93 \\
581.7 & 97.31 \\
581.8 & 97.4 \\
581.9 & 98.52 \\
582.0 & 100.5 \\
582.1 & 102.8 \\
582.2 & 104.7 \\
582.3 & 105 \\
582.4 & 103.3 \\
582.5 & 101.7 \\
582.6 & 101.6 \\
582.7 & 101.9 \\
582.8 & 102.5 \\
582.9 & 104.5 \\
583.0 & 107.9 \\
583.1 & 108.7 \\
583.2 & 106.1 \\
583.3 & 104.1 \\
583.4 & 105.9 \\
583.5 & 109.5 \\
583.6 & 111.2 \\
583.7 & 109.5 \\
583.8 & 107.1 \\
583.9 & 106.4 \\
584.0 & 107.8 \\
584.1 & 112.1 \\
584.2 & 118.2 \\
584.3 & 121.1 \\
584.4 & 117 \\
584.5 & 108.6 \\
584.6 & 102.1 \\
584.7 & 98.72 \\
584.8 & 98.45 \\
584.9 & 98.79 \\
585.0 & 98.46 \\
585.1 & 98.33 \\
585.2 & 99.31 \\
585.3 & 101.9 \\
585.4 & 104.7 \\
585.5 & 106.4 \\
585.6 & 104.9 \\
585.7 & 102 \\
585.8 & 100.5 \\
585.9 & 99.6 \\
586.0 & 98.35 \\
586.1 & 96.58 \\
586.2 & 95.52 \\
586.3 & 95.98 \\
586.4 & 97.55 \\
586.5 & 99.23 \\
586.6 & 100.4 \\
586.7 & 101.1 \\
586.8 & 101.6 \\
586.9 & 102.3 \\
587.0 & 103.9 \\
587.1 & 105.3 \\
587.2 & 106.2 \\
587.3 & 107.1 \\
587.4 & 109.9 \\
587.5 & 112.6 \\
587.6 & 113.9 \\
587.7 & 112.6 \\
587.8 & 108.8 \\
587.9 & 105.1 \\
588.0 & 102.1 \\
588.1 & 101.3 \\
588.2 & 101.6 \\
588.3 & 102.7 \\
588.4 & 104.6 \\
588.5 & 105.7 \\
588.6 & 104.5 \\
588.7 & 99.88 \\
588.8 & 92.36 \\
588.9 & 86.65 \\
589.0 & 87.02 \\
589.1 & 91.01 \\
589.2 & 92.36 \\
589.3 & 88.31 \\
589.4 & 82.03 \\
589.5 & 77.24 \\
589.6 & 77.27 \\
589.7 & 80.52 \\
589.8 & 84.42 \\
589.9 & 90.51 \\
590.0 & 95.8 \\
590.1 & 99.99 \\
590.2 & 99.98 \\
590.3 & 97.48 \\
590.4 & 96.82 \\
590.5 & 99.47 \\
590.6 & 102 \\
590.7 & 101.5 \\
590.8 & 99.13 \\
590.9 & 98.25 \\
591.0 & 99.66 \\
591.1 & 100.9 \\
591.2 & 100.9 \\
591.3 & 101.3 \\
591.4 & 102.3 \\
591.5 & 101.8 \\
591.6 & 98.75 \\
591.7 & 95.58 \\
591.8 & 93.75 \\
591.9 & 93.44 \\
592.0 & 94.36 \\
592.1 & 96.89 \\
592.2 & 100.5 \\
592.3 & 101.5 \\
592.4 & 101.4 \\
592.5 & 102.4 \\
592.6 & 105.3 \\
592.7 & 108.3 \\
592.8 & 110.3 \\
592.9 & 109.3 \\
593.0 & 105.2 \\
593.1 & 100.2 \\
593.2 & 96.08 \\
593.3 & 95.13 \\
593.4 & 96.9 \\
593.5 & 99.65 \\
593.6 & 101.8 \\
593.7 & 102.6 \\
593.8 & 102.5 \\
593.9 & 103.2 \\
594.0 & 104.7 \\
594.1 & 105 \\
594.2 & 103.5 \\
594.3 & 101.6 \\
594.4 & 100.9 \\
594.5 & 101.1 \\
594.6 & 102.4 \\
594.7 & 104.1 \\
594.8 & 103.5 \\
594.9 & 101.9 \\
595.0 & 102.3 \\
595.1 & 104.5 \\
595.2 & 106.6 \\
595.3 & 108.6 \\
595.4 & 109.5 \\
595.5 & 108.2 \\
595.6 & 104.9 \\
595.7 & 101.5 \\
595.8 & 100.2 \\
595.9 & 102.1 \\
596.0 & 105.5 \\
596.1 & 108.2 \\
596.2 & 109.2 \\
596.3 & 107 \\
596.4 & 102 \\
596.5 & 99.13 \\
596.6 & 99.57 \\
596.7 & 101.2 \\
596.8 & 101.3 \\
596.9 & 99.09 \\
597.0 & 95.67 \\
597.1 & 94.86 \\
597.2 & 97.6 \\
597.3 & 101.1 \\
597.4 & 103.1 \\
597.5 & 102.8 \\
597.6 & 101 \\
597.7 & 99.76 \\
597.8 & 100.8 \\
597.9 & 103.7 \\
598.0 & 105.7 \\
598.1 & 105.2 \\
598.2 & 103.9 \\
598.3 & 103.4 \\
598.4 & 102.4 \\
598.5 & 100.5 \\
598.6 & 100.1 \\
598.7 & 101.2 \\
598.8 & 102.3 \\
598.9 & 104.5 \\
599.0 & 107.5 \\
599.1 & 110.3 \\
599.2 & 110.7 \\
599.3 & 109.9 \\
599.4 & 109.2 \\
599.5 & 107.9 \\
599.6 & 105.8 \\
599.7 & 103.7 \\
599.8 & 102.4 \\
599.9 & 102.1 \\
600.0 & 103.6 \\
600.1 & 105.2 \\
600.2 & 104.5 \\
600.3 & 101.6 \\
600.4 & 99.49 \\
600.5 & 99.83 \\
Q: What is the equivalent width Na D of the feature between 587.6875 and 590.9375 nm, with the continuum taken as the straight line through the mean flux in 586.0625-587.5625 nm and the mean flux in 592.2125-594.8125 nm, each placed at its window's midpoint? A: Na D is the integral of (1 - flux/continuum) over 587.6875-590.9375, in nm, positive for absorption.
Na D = 0.21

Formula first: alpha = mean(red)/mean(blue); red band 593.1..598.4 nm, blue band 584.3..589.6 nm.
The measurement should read 1.02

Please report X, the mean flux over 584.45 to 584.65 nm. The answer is 105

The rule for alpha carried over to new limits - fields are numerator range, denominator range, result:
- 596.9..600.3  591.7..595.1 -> 1.02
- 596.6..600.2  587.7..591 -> 1.08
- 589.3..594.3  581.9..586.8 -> 0.95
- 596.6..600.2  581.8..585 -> 0.97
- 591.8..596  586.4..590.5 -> 1.04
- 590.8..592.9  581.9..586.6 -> 0.97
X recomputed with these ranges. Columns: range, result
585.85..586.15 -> 98.2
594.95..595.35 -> 106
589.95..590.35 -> 98.3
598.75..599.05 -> 105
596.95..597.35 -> 97.3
